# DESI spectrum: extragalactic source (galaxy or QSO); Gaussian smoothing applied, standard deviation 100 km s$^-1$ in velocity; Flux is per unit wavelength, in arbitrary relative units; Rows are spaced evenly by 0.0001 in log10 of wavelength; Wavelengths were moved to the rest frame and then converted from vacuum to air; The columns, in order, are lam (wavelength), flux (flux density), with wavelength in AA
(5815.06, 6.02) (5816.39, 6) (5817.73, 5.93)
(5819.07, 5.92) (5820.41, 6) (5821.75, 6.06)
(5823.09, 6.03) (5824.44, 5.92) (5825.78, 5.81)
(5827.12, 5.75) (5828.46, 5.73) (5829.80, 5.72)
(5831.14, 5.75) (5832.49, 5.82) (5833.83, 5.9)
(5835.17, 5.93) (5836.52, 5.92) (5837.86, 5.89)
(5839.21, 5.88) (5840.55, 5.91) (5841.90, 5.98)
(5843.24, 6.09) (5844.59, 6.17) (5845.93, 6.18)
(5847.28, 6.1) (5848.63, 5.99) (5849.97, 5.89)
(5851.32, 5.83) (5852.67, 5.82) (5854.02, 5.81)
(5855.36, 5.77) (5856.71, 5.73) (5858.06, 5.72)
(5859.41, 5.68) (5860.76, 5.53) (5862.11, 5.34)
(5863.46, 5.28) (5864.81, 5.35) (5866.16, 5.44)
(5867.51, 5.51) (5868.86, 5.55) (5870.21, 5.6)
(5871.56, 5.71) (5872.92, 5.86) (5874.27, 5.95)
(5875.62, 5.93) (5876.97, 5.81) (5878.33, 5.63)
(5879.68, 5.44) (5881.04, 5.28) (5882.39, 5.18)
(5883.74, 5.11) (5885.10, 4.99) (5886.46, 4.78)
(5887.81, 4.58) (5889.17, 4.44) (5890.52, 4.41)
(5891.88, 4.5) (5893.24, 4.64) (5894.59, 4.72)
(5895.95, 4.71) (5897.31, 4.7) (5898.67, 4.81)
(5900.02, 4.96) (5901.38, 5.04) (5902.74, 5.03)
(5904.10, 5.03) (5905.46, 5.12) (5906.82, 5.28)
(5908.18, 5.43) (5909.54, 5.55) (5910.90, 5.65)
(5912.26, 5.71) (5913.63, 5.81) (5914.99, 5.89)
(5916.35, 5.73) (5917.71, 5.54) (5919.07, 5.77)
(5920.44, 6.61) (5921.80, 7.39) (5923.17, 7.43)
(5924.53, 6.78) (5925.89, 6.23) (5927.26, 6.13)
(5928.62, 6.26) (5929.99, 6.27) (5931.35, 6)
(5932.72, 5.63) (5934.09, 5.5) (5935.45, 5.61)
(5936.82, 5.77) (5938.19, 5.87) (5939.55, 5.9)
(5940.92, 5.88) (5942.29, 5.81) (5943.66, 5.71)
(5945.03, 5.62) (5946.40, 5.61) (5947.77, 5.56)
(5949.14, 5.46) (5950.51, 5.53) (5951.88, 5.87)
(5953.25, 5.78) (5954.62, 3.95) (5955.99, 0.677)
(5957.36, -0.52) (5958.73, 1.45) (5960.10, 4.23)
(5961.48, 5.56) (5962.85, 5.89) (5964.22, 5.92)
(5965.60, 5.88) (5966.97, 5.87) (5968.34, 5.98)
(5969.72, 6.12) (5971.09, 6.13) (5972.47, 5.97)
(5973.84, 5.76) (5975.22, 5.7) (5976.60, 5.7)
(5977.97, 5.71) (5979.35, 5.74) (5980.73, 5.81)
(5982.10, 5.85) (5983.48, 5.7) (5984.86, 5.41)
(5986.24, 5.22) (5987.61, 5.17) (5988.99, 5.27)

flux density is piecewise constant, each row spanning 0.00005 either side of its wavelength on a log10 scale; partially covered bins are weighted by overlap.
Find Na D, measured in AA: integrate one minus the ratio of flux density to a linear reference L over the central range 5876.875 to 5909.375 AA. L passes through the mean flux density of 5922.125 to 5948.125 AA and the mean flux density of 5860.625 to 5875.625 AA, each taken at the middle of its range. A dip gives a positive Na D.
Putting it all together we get 4.3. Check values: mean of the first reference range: 5.58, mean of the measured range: 4.98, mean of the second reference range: 6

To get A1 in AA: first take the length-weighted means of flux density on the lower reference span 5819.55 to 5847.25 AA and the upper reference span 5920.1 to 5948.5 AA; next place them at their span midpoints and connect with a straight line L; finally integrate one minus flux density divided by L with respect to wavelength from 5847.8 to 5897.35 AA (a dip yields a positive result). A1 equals 5.1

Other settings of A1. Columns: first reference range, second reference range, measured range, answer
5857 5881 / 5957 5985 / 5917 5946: -3.5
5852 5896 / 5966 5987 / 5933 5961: 4.3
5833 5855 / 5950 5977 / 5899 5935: -3.7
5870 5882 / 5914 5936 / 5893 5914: 2.9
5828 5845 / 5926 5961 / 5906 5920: -1.0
